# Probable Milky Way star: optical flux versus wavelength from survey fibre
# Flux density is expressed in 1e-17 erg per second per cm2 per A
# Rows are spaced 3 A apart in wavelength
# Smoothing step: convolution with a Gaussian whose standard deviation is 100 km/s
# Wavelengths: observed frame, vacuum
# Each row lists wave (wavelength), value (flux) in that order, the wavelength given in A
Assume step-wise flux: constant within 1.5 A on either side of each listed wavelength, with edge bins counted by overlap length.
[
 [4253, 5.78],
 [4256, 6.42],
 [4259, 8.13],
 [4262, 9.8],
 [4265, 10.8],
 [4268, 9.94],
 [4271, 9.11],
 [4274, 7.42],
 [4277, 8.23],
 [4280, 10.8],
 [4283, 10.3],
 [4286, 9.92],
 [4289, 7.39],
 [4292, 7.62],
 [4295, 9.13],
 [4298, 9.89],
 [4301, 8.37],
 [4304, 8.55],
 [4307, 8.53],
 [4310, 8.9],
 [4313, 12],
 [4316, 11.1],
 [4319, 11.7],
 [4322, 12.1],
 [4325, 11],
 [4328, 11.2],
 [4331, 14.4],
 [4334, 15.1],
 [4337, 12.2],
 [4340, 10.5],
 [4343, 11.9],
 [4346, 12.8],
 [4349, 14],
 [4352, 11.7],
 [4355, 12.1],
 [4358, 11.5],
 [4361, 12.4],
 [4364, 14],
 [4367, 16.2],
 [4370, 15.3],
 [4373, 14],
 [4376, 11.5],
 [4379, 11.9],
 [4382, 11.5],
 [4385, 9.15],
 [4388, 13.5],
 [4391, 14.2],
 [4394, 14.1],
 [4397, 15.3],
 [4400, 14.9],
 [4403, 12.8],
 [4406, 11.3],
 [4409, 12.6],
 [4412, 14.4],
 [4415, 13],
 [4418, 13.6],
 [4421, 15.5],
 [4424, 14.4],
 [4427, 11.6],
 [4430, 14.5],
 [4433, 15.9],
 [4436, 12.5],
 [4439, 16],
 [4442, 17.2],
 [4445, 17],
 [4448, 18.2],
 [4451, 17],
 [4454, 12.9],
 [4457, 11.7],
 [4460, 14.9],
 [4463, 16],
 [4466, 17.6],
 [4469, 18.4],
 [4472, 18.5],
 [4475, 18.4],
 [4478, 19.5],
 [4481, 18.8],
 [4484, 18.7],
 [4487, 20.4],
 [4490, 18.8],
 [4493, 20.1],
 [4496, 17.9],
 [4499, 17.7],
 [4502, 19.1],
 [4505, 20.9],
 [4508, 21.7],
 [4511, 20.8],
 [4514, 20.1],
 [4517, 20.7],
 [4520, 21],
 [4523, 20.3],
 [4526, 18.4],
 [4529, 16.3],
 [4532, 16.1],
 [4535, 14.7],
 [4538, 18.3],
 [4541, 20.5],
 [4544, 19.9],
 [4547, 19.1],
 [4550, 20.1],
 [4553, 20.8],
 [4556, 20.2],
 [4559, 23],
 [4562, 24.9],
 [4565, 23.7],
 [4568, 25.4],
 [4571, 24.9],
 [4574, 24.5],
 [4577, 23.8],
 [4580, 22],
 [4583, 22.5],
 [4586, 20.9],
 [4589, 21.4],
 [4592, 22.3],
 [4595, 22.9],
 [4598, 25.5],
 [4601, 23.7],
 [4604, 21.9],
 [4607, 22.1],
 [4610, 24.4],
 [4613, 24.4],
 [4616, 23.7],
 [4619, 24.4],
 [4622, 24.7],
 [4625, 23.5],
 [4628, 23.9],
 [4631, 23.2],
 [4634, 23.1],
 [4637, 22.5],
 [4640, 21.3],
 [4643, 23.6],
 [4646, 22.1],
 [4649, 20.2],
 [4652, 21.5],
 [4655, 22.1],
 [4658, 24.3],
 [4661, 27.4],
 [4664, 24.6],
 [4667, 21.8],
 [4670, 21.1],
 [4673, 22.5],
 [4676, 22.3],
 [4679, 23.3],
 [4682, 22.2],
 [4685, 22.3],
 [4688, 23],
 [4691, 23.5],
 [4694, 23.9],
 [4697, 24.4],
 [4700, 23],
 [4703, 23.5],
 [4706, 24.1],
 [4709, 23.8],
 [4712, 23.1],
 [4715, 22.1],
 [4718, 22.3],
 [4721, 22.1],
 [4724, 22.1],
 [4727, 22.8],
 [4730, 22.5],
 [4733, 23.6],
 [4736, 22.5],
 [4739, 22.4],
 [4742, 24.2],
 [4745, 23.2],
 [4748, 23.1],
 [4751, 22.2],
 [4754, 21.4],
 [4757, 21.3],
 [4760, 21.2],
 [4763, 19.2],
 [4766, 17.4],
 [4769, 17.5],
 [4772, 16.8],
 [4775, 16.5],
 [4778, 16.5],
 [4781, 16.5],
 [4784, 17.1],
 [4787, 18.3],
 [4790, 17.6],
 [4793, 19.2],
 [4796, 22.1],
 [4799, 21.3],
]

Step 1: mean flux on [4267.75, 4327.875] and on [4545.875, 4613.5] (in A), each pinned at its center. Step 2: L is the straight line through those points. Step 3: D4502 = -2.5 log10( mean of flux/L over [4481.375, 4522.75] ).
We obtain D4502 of -0.04 mag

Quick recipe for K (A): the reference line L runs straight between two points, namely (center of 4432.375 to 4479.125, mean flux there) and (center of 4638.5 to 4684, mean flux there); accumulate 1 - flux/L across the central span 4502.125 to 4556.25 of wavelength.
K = -2.4 A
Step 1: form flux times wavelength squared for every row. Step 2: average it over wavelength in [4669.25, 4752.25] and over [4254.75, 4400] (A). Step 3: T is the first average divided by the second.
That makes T 2.41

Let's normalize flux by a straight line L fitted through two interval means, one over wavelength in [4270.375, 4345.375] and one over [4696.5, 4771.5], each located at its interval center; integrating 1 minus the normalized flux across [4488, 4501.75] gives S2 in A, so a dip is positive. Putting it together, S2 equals -2.9 A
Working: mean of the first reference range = 10.3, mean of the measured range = 18.7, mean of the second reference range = 22.1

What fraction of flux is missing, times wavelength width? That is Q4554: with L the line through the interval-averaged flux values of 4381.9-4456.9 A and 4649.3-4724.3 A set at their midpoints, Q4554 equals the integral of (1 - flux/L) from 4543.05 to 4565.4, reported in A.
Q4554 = -3.3 A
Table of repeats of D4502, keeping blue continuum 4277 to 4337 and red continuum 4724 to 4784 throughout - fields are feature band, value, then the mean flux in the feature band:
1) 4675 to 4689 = -0.20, 22.6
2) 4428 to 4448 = -0.17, 15.6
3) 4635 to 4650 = -0.22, 22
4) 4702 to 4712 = -0.21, 23.7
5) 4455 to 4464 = -0.01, 14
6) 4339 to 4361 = -0.07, 12.1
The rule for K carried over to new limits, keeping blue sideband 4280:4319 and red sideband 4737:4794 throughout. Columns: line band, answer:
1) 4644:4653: -2.3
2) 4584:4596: -4.6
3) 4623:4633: -4.2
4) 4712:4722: -2.0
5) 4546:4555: -3.1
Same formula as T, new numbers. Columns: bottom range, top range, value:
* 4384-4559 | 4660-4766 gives 1.48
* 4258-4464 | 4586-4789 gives 2.07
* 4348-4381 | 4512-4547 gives 1.54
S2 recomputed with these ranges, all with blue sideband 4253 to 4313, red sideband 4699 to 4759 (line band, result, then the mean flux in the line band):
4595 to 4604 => -2.47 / 23.9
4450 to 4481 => -4.23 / 16.6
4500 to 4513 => -3.81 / 20.5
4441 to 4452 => -2.67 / 17.4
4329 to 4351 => -4.64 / 12.9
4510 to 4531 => -4.24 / 19.5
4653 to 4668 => -2.48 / 24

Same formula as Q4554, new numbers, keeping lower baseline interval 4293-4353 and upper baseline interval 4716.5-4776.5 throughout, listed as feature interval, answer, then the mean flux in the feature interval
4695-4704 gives -1.6 A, 23.7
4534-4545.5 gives -1.5 A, 18.5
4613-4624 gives -3.7 A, 24.2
